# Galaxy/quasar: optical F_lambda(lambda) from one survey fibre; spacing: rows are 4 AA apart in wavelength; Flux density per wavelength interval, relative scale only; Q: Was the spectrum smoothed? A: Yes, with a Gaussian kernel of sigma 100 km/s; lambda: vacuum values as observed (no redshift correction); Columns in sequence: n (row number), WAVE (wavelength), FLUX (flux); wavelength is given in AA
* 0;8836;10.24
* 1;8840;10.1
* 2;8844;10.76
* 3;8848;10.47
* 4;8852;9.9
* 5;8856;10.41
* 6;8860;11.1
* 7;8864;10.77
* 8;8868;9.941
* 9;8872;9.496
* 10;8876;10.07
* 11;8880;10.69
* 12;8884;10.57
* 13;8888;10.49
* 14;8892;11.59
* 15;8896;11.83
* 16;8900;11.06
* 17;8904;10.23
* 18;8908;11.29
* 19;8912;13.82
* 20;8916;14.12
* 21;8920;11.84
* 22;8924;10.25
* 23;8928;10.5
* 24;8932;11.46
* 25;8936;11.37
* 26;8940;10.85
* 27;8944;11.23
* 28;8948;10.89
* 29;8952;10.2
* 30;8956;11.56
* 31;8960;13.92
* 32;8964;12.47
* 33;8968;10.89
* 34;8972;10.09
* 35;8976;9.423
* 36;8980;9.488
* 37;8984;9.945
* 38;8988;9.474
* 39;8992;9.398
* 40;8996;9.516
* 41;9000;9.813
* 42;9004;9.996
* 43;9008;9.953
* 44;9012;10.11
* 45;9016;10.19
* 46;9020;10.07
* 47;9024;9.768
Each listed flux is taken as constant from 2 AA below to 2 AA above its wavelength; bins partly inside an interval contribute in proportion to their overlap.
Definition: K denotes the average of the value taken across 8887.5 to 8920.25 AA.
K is 11.9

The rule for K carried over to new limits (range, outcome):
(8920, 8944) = 11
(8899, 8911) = 11.1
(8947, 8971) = 11.6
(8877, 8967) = 11.4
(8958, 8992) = 10.6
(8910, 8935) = 12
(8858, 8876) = 10.3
